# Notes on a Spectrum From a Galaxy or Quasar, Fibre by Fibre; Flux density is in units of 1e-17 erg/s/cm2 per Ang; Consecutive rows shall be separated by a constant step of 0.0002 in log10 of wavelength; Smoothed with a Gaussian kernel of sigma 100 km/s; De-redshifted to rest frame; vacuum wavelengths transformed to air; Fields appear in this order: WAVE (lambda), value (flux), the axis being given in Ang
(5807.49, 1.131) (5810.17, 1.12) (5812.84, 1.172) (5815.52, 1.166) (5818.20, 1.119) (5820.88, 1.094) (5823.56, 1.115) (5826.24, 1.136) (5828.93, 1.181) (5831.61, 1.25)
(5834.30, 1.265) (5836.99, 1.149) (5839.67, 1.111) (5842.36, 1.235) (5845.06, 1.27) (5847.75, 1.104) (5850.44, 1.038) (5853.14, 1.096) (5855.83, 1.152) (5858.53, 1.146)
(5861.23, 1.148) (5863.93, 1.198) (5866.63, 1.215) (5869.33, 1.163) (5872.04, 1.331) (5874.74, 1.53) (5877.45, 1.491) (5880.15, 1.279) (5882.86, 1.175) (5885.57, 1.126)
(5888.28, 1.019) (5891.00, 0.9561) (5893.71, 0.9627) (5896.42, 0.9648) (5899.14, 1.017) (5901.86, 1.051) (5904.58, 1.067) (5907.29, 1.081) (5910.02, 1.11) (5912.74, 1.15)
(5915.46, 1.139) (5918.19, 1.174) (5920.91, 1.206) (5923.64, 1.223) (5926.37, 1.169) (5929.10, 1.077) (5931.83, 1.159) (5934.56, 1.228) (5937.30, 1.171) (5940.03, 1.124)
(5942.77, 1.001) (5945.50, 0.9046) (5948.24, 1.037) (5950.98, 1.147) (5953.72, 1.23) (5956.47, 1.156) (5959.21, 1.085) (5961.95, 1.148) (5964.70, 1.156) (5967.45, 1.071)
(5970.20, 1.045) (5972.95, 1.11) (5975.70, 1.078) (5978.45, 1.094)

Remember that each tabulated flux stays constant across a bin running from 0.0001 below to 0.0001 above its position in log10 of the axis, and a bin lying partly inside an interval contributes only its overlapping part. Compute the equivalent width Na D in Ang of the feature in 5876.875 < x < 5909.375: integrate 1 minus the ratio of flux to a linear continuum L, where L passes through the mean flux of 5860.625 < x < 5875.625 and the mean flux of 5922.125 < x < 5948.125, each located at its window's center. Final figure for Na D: 3.17 Ang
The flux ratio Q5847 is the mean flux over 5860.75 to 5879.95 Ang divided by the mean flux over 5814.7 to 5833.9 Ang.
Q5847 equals 1.13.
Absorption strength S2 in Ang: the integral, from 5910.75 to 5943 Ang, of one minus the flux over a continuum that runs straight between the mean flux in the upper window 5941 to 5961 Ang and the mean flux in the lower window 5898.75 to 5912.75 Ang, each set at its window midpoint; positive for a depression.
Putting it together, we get -2.3 Ang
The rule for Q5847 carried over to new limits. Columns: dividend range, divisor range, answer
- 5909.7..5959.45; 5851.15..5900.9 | 0.97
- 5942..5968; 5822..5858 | 0.94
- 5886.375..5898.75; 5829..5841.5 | 0.82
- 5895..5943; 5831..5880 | 0.92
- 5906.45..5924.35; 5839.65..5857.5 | 1.01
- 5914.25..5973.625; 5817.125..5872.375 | 0.97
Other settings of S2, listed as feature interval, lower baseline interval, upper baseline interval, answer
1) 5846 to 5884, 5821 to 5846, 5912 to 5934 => -1.38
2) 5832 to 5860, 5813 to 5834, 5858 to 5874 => 0.67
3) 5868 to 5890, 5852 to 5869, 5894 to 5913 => -2.85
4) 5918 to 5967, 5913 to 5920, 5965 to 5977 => -0.35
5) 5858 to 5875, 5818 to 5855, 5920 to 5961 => -1.29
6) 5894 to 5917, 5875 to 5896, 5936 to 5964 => 1.43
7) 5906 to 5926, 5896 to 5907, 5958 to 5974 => -1.99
